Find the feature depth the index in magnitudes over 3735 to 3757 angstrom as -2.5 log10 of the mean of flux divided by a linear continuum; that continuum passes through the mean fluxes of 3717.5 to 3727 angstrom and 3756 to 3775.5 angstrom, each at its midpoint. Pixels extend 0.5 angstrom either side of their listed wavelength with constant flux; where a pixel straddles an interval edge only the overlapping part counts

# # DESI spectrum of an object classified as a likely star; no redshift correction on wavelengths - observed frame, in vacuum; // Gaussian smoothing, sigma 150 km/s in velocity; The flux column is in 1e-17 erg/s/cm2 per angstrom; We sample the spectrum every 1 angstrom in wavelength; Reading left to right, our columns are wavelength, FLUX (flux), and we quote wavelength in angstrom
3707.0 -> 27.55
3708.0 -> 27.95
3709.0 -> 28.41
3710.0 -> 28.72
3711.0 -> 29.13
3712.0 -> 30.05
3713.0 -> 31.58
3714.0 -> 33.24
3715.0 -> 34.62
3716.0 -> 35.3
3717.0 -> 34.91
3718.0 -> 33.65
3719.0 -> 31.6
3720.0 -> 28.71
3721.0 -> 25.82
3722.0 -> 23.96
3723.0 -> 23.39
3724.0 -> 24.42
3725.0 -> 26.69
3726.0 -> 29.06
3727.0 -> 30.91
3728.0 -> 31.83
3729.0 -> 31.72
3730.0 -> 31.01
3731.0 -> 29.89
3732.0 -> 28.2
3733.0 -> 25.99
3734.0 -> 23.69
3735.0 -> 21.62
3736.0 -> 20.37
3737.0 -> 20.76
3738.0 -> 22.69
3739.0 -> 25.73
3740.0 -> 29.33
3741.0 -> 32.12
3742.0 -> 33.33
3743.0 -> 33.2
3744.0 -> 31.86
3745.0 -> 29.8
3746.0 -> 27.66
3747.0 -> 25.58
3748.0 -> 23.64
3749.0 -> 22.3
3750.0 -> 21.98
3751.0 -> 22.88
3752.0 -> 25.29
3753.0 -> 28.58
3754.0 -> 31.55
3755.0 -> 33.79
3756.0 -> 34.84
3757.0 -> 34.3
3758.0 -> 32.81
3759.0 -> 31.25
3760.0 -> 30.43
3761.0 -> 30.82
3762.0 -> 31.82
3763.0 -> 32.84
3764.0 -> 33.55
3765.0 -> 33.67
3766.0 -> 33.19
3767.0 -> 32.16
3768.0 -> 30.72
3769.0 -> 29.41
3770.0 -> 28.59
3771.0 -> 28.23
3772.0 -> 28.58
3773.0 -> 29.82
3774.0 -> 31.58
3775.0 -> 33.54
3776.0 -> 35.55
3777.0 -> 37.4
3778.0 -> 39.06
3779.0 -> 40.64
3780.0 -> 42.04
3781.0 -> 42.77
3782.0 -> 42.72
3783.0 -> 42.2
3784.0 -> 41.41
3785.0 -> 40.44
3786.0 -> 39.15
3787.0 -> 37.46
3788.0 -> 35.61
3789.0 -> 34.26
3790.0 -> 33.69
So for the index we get 0.09 mag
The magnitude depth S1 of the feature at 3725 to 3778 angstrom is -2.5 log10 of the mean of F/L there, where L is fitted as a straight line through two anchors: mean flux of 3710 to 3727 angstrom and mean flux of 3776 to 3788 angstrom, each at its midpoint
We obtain 0.19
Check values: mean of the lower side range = 29.8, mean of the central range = 29.5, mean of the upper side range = 40.1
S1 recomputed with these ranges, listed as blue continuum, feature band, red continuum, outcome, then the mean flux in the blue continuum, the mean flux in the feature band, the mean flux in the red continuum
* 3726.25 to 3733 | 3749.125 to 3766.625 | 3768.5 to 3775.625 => -0.019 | 30.2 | 30.6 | 30.1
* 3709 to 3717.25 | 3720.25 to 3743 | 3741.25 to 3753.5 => 0.087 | 31.9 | 27.1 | 27.3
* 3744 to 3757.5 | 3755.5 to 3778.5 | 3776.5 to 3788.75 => 0.052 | 28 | 32.4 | 40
